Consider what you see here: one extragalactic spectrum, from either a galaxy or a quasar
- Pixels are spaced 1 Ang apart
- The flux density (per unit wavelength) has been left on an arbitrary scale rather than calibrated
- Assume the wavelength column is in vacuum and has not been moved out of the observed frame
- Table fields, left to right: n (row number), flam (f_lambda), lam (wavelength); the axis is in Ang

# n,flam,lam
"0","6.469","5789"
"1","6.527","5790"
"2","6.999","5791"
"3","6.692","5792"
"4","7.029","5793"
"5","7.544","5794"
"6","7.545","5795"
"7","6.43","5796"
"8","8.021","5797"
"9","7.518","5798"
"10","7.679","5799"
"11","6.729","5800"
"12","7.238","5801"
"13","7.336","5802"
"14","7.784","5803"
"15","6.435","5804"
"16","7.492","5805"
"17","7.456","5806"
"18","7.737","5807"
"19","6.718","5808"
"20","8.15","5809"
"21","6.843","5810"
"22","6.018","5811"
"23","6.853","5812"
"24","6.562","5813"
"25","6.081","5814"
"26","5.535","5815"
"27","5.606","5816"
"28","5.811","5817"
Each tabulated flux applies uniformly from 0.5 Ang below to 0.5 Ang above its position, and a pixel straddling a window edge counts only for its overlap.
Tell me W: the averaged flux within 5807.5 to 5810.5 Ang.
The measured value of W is 7.24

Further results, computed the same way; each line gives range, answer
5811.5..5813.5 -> 6.71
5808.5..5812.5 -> 6.97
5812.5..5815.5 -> 6.06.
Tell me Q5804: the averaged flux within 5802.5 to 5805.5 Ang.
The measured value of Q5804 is 7.24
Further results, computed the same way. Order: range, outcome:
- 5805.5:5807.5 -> 7.6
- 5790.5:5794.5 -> 7.07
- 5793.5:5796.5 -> 7.17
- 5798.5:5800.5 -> 7.2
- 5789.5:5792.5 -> 6.74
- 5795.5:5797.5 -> 7.23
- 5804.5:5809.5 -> 7.51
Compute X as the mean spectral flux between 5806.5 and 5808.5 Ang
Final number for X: 7.23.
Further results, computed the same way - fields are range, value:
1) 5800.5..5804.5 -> 7.2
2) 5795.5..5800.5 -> 7.28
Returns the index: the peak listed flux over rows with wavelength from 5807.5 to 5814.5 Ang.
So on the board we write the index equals 8.15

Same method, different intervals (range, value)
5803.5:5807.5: 7.737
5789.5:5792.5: 6.999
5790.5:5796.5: 7.545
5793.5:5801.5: 8.021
